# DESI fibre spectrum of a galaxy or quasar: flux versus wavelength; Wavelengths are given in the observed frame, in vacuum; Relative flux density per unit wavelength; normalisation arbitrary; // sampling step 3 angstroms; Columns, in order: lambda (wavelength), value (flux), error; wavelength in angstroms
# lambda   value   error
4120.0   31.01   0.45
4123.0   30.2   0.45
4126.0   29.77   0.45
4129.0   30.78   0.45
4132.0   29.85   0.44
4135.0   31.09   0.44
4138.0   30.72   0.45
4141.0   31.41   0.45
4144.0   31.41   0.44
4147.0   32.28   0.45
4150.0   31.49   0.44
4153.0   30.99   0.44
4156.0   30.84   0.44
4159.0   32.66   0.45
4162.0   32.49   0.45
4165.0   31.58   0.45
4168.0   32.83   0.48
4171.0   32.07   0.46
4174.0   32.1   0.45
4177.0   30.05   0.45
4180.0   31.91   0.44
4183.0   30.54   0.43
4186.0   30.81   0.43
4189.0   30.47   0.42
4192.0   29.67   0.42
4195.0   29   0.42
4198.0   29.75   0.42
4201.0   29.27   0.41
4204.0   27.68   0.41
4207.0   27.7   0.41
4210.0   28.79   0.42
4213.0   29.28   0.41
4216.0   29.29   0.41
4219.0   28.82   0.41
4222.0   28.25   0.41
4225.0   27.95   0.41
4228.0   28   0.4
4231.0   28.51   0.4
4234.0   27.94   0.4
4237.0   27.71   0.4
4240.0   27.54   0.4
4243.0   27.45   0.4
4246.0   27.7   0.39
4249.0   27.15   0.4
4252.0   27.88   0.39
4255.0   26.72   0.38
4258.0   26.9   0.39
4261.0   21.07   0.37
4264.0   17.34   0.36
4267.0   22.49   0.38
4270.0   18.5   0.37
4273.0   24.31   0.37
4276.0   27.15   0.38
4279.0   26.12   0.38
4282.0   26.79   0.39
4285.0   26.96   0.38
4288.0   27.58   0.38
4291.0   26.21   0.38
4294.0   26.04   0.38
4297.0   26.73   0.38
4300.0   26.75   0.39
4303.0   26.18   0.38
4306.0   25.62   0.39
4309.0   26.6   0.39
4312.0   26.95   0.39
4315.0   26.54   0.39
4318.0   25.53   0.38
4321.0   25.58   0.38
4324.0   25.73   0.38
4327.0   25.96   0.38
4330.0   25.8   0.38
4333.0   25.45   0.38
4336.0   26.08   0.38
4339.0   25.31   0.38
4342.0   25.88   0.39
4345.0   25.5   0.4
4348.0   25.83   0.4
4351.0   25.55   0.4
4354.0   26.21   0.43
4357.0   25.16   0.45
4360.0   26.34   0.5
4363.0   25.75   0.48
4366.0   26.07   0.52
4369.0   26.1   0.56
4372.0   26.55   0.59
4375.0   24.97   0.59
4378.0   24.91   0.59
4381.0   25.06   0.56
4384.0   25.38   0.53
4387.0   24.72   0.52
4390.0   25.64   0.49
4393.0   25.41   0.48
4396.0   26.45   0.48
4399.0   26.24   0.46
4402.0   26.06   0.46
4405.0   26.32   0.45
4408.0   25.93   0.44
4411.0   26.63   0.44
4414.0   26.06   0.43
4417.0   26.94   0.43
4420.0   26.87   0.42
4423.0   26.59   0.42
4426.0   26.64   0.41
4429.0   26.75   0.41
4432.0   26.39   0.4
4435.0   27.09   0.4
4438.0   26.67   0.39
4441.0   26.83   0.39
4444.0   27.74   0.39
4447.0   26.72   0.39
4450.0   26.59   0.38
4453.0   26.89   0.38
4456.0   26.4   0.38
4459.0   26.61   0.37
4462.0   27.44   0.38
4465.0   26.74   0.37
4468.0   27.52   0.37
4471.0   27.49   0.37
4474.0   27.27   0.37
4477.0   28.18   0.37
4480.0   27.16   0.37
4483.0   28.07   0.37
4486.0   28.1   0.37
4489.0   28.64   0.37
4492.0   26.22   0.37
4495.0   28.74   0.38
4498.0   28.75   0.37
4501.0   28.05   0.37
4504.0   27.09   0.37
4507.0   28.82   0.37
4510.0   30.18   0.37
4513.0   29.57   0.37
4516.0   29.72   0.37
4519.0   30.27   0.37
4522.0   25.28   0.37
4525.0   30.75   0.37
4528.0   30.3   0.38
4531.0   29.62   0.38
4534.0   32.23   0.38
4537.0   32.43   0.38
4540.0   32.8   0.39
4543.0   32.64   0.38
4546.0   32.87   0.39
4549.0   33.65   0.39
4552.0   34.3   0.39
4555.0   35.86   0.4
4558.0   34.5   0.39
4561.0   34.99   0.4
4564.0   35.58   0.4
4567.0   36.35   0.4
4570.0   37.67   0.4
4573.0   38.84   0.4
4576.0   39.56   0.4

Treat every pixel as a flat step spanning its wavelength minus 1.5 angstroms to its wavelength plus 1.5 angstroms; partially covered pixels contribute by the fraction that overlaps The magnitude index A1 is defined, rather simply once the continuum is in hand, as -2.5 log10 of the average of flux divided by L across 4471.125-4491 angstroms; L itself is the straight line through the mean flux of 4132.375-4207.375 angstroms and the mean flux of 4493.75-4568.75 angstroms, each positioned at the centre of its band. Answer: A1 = 0.13 mag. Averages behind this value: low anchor 30.9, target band 27.8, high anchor 31.4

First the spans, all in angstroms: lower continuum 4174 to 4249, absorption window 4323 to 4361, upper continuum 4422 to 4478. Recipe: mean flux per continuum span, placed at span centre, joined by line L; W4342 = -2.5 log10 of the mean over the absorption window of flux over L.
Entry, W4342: 0.086 mag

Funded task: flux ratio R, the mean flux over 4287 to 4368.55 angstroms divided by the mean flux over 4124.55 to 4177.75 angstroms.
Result 0.8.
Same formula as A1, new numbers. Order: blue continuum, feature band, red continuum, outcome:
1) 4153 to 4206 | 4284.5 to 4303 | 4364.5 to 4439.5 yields 0.068 mag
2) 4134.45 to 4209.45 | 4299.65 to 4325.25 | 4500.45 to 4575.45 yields 0.198 mag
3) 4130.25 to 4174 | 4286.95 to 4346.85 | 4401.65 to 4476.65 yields 0.109 mag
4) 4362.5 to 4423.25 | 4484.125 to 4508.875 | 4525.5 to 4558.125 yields 0.095 mag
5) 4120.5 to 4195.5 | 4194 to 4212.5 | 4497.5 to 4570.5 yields 0.089 mag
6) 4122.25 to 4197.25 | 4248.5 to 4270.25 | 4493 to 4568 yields 0.300 mag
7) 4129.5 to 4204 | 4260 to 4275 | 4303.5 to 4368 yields 0.313 mag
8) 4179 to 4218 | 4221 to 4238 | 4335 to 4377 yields 0.027 mag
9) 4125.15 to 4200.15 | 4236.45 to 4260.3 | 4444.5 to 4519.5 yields 0.115 mag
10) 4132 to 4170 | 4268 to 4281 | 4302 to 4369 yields 0.155 mag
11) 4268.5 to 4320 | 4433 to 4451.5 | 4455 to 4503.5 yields 0.013 mag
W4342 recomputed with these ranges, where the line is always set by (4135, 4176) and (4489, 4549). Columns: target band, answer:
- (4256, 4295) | 0.26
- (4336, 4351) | 0.20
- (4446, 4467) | 0.13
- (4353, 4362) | 0.19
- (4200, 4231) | 0.11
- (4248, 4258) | 0.15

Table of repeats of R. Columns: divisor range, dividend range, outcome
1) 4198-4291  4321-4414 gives 0.97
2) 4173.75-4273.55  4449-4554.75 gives 1.06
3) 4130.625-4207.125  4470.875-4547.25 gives 0.95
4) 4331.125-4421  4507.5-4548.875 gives 1.19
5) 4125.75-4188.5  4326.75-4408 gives 0.82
